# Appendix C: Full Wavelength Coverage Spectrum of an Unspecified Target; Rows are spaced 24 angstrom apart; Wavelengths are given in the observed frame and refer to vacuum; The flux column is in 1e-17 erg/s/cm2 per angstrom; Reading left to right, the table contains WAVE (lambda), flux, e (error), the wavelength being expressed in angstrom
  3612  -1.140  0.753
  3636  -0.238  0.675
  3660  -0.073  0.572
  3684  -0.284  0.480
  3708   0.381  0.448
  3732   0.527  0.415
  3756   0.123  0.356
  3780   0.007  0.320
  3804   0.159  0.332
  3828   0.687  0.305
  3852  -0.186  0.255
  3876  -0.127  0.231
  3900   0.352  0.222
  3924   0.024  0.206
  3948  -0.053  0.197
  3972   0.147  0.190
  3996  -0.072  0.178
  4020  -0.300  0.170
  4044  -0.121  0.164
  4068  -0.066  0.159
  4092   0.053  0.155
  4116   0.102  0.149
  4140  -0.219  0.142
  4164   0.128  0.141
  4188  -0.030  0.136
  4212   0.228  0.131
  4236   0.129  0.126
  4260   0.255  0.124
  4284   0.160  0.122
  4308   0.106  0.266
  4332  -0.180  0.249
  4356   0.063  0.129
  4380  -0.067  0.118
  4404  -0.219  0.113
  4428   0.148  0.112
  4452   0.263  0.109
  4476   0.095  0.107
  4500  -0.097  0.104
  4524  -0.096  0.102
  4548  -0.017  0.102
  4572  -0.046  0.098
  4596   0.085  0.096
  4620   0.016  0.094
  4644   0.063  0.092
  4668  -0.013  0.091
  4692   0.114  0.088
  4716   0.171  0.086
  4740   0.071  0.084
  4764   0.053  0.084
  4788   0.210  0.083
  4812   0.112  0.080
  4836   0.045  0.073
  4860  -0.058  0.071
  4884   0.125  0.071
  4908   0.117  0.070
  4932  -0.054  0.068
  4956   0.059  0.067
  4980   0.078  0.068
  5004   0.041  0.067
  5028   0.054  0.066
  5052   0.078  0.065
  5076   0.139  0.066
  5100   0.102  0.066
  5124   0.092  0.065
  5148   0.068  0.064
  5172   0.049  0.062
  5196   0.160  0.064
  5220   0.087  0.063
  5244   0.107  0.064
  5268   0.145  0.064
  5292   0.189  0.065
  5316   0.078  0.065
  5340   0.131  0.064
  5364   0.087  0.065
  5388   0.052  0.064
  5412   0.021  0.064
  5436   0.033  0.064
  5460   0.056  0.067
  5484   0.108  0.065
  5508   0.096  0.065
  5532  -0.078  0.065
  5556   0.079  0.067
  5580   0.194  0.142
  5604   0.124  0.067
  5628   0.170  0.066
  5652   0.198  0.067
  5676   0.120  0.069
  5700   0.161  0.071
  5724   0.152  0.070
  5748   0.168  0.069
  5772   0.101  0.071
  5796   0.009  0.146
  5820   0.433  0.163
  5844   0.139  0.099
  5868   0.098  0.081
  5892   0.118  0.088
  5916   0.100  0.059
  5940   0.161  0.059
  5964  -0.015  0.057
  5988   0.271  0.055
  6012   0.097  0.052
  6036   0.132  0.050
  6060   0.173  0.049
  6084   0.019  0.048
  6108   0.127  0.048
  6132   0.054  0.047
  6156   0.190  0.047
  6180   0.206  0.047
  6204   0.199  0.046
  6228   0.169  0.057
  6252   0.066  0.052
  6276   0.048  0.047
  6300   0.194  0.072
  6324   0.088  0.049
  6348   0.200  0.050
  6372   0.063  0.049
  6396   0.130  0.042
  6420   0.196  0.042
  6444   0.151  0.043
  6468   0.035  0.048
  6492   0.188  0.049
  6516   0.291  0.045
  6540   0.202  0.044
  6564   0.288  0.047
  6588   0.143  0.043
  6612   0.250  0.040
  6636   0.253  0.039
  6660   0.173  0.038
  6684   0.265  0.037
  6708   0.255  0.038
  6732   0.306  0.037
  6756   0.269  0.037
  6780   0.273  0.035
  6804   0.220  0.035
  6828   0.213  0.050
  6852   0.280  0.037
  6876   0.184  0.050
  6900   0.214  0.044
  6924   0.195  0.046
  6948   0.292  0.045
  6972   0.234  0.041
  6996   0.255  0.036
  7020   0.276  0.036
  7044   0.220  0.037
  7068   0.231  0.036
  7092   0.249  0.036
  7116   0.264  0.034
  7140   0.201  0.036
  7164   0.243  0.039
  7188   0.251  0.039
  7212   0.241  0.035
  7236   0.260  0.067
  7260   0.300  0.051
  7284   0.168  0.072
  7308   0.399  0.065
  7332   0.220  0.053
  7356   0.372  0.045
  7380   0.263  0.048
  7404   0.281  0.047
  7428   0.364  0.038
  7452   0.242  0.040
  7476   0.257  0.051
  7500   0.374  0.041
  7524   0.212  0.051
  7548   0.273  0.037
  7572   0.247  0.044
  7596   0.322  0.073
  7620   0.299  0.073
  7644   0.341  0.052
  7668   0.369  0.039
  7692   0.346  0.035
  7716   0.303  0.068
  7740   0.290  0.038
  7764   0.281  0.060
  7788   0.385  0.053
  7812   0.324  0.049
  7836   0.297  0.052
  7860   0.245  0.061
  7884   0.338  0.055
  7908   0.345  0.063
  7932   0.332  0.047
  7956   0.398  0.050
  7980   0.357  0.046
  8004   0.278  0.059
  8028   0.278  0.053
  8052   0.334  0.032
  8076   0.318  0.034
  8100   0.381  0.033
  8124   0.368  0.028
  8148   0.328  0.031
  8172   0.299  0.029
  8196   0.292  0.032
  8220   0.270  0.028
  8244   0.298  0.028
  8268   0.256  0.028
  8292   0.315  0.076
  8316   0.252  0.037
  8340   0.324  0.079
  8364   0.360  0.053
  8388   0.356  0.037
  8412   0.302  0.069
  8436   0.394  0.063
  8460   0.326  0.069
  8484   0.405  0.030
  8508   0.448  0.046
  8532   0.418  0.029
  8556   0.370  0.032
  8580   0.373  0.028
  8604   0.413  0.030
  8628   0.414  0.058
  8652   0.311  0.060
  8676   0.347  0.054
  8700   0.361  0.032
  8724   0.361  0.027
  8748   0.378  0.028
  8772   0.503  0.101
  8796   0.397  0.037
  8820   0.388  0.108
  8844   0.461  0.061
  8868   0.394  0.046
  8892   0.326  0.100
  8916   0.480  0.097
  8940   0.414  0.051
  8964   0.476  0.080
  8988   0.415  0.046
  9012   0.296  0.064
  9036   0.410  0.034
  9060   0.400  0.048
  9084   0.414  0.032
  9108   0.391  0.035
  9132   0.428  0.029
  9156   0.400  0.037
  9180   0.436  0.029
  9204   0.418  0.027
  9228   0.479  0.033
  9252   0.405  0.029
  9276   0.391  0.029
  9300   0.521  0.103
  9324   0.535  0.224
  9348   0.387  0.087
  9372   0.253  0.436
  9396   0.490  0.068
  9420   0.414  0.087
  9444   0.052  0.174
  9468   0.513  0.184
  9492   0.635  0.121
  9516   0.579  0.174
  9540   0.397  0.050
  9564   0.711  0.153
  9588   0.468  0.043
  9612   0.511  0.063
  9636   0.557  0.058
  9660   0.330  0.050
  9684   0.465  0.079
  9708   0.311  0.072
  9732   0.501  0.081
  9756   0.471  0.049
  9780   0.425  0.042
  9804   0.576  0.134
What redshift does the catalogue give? 0.61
